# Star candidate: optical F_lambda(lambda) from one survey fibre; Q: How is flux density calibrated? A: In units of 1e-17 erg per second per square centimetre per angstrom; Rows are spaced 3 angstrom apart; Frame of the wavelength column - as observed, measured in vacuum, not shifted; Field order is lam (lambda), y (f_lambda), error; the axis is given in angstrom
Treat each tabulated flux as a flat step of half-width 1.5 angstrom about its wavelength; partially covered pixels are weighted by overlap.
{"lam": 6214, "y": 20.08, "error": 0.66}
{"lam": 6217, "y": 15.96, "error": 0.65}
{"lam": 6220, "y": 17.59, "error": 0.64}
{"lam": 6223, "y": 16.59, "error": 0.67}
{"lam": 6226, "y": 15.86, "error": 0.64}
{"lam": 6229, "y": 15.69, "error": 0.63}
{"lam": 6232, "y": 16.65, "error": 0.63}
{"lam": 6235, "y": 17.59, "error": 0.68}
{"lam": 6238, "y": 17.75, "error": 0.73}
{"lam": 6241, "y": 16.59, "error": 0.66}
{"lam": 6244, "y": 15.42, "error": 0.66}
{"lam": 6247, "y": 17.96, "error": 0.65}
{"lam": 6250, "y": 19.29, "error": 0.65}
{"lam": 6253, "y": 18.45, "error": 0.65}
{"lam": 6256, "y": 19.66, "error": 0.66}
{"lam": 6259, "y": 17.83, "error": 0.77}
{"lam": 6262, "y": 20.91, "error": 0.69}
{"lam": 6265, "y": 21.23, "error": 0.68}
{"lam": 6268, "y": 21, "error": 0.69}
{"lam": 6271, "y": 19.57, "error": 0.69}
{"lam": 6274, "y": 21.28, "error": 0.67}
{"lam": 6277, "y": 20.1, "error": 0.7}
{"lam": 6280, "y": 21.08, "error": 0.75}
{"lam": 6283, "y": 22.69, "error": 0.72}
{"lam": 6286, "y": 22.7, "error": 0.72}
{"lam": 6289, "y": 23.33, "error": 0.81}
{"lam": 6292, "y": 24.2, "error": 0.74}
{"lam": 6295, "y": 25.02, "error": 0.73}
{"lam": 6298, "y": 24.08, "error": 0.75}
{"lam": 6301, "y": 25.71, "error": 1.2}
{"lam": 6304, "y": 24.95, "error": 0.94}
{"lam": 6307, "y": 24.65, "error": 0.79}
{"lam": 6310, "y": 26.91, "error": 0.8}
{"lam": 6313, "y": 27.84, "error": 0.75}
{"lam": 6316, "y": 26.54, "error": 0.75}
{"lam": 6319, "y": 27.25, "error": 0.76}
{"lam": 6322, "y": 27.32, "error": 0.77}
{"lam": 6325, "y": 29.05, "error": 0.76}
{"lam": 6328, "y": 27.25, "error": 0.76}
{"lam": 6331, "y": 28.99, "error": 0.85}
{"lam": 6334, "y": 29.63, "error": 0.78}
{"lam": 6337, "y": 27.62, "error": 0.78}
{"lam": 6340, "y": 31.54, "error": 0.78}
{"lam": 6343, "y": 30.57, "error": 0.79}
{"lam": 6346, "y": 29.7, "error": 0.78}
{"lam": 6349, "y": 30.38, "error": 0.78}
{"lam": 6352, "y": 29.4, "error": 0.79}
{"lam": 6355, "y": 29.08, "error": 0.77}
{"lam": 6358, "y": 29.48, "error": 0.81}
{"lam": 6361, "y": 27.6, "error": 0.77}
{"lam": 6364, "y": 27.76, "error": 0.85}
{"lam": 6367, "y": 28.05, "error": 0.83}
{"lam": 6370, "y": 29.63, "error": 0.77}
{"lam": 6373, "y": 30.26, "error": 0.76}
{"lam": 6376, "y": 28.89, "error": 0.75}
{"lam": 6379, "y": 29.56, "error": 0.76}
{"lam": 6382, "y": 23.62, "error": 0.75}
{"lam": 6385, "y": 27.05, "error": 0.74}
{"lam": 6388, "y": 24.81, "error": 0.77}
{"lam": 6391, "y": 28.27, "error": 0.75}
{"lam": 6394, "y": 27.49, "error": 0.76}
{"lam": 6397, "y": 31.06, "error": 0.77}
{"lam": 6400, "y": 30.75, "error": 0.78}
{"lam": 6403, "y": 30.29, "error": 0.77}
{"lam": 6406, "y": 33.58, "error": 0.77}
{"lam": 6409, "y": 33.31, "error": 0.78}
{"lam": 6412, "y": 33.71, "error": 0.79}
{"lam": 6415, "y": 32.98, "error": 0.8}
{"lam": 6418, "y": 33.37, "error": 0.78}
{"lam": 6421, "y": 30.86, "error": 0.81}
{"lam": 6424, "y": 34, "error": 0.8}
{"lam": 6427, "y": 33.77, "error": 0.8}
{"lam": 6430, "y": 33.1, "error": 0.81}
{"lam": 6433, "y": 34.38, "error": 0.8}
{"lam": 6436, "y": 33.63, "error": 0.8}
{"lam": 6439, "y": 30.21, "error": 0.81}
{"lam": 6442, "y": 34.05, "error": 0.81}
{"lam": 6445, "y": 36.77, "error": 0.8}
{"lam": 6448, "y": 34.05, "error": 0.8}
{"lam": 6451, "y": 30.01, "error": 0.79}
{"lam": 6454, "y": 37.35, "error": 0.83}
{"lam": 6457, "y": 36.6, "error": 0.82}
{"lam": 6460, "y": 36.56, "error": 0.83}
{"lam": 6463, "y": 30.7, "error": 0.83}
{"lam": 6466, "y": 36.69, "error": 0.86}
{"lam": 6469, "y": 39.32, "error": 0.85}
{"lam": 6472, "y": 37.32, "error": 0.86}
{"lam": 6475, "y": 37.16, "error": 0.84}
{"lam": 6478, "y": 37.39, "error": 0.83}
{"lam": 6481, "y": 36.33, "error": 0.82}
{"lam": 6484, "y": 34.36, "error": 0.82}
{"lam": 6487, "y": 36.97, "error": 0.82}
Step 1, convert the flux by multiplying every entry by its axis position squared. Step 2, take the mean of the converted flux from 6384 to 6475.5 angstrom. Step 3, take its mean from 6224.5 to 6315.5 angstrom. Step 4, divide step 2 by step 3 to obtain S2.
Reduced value 1.7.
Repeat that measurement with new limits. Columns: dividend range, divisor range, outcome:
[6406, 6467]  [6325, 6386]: 1.20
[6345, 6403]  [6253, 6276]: 1.47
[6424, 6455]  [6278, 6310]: 1.47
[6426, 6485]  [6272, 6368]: 1.37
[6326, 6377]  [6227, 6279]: 1.61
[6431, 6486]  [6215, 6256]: 2.20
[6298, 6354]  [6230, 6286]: 1.49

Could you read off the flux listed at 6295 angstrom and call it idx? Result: 25.02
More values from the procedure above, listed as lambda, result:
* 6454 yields 37.35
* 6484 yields 34.36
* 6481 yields 36.33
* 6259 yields 17.83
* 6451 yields 30.01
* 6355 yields 29.08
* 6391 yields 28.27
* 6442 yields 34.05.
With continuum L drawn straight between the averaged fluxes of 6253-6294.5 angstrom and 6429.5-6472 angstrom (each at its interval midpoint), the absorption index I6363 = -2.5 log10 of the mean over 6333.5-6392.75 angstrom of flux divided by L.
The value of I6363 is -0.028 mag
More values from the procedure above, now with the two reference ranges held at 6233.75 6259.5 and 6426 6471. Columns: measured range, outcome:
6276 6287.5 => -0.05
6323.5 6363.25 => -0.14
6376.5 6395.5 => 0.09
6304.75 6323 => -0.14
